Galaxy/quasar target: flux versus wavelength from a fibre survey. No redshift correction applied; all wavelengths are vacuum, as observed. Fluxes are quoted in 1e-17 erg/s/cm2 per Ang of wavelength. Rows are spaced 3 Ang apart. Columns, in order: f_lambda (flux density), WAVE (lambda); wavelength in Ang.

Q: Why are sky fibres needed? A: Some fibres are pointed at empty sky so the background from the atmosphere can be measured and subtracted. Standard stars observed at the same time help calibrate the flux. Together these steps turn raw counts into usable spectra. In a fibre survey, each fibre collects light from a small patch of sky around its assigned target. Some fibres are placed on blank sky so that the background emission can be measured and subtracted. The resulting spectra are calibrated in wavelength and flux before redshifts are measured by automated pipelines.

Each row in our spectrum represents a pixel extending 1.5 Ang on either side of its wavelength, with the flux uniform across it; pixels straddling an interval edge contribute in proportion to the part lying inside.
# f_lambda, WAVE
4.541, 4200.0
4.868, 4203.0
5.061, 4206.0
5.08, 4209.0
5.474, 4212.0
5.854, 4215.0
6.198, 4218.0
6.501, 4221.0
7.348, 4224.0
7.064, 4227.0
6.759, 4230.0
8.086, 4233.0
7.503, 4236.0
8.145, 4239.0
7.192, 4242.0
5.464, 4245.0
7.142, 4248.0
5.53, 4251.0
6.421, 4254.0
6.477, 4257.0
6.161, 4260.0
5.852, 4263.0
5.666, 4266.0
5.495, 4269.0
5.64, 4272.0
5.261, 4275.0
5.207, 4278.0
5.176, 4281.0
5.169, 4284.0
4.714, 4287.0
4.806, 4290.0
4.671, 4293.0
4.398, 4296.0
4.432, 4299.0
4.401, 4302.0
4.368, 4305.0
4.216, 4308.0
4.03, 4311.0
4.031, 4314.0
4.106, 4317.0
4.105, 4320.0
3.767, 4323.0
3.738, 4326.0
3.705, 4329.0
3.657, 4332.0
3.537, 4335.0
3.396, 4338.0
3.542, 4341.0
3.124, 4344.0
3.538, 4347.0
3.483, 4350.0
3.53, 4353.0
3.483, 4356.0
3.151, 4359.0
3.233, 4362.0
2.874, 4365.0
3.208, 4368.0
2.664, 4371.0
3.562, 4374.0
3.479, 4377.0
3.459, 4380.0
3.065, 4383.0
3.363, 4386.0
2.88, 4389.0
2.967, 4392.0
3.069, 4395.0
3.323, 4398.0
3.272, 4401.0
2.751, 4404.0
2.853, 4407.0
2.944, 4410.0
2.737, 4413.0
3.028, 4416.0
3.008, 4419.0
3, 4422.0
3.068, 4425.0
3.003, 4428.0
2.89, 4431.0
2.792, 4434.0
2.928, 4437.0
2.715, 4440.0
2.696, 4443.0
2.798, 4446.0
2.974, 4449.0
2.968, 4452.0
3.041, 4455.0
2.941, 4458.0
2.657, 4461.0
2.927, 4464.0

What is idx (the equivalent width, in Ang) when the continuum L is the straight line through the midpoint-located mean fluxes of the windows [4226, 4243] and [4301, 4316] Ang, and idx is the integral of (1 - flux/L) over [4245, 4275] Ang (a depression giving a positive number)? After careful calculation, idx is 1.7 Ang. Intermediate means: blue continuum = 7.48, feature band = 5.97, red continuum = 4.2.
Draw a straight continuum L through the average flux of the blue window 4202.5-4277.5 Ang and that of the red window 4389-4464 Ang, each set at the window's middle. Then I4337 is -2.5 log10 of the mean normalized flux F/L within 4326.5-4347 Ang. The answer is 0.28 mag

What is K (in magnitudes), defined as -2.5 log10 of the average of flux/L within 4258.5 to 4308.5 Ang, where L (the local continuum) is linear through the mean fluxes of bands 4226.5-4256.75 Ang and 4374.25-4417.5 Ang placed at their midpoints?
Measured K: 0.17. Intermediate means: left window 6.91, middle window 5.05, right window 3.1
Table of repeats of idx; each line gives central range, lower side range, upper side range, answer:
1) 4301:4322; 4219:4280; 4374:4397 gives 3.4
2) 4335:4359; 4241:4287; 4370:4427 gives 4.0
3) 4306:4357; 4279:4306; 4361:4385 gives 3.3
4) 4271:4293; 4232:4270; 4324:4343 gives 1.4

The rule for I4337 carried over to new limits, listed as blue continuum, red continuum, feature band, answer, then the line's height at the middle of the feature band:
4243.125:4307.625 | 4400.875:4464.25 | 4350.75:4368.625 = 0.23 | 4.03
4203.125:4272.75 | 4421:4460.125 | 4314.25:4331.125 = 0.25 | 4.9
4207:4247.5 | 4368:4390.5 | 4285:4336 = 0.15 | 4.77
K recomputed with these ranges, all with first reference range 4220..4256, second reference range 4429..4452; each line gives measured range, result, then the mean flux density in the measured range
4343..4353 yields 0.35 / 3.42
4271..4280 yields 0.16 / 5.34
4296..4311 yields 0.28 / 4.33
